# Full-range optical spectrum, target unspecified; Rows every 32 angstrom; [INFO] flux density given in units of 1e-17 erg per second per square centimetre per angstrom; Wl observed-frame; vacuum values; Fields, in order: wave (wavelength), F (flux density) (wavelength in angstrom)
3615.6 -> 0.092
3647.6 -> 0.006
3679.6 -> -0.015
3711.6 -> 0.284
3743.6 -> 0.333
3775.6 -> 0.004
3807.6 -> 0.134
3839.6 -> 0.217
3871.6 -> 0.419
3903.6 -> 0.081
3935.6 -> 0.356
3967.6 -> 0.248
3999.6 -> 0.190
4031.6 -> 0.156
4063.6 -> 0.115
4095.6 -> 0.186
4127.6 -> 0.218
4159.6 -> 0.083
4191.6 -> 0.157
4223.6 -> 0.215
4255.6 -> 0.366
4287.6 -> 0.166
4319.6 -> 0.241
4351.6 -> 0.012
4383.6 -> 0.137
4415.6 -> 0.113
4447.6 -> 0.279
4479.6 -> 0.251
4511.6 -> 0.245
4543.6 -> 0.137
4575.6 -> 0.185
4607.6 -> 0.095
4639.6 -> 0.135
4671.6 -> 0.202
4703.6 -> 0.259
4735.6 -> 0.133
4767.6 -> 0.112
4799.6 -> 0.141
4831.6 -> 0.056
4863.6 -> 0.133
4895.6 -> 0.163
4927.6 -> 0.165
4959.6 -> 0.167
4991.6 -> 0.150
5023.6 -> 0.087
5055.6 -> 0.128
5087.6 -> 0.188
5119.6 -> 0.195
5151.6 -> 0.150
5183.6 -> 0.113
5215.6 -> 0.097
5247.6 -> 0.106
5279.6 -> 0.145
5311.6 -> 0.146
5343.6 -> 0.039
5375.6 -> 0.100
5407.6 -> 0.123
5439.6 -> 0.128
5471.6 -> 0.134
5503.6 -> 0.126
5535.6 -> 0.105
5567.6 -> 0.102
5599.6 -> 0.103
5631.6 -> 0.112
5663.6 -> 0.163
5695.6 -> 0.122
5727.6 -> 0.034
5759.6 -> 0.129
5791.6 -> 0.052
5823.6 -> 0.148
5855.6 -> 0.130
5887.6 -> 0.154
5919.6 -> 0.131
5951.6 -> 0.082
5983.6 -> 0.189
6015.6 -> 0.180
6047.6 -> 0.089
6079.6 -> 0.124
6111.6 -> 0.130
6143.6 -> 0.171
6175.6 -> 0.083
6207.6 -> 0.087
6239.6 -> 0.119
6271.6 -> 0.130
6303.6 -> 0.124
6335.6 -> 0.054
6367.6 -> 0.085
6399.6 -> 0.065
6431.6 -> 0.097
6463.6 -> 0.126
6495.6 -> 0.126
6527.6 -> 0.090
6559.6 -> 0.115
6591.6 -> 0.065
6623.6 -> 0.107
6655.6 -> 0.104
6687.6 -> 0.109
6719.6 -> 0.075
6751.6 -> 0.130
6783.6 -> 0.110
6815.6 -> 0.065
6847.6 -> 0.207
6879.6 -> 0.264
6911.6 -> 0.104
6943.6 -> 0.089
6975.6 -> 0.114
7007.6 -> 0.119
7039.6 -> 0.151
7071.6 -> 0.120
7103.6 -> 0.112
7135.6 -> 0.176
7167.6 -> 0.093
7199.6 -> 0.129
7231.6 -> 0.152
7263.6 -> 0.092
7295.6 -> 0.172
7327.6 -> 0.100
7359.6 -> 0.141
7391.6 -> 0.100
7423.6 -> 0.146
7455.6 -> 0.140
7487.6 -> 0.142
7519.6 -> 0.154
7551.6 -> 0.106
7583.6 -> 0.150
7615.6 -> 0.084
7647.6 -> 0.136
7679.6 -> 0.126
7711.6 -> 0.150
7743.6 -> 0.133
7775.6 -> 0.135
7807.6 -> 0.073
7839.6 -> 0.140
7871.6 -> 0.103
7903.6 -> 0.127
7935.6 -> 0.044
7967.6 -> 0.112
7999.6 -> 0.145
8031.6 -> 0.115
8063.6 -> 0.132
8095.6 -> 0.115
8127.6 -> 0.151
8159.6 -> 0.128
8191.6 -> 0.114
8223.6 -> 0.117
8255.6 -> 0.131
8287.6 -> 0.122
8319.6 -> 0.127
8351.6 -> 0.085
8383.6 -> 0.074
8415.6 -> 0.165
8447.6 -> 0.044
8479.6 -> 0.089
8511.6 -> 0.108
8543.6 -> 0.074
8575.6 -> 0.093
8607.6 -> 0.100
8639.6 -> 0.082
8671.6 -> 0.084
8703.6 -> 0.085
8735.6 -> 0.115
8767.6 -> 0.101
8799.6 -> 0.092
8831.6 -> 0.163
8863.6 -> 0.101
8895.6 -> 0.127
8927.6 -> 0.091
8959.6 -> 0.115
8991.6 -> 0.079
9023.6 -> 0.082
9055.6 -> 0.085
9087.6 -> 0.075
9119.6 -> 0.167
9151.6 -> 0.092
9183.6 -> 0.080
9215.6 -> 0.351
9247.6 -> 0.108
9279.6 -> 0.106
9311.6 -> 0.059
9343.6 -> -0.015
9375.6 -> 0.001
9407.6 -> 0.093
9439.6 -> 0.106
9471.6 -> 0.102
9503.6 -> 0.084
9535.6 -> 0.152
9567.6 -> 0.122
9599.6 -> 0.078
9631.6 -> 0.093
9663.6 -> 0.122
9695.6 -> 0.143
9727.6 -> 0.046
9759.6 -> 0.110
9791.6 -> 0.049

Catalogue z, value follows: 0.84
